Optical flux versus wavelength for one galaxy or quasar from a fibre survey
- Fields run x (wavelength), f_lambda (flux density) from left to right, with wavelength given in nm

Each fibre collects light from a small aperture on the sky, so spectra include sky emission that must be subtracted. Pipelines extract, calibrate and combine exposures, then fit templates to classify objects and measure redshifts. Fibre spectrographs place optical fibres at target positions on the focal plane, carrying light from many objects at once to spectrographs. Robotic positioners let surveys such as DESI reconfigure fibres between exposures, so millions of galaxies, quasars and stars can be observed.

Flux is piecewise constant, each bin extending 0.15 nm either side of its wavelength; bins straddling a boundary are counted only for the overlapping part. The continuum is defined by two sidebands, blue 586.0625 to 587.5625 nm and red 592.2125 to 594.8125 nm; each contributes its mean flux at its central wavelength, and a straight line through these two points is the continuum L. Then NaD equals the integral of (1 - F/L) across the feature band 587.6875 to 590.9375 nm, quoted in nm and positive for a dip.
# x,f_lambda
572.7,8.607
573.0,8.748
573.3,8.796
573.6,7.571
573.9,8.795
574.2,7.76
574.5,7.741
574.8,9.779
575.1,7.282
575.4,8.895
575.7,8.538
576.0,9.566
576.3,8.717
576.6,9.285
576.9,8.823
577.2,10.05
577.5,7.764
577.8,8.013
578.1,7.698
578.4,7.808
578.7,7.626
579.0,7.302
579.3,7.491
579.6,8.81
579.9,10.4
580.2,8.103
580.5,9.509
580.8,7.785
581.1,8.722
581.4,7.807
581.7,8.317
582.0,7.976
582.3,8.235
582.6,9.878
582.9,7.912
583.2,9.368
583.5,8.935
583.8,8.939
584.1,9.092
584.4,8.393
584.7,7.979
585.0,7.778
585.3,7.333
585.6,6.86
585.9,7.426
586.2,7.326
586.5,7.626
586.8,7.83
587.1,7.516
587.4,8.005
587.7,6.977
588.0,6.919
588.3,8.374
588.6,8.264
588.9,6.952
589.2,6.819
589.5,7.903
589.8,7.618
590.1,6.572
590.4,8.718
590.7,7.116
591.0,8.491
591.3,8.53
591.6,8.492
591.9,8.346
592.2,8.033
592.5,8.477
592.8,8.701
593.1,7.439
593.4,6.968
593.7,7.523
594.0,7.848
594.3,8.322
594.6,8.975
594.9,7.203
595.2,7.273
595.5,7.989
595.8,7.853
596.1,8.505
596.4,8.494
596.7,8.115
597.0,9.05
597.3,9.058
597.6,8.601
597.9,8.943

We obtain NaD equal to 0.11 nm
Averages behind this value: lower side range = 7.66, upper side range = 8.01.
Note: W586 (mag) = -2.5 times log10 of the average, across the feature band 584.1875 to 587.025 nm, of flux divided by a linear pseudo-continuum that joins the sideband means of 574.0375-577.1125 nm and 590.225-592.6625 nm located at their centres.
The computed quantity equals 0.10 mag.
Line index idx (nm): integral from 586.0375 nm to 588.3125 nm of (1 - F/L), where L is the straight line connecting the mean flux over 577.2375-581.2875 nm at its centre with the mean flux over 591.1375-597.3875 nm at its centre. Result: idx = 0.190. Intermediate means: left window 8.28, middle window 7.52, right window 8.14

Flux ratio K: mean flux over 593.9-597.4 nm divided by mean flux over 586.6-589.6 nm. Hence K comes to 1.09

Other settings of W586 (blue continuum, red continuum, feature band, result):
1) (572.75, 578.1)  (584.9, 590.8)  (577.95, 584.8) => -0.05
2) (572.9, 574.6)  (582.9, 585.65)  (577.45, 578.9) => 0.07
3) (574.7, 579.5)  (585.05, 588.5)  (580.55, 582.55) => -0.04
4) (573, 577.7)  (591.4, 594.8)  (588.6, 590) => 0.11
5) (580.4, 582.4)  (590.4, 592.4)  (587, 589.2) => 0.10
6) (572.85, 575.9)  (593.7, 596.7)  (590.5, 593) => -0.02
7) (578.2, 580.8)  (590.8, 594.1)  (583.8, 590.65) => 0.07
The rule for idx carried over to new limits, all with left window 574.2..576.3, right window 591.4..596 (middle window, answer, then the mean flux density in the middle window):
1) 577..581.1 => 0.05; 8.36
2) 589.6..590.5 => 0.06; 7.59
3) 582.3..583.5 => -0.09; 8.94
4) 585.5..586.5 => 0.11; 7.28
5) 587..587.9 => 0.08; 7.47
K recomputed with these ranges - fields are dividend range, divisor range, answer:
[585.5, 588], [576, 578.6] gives 0.87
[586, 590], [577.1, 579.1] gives 0.94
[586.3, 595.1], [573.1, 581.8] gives 0.92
